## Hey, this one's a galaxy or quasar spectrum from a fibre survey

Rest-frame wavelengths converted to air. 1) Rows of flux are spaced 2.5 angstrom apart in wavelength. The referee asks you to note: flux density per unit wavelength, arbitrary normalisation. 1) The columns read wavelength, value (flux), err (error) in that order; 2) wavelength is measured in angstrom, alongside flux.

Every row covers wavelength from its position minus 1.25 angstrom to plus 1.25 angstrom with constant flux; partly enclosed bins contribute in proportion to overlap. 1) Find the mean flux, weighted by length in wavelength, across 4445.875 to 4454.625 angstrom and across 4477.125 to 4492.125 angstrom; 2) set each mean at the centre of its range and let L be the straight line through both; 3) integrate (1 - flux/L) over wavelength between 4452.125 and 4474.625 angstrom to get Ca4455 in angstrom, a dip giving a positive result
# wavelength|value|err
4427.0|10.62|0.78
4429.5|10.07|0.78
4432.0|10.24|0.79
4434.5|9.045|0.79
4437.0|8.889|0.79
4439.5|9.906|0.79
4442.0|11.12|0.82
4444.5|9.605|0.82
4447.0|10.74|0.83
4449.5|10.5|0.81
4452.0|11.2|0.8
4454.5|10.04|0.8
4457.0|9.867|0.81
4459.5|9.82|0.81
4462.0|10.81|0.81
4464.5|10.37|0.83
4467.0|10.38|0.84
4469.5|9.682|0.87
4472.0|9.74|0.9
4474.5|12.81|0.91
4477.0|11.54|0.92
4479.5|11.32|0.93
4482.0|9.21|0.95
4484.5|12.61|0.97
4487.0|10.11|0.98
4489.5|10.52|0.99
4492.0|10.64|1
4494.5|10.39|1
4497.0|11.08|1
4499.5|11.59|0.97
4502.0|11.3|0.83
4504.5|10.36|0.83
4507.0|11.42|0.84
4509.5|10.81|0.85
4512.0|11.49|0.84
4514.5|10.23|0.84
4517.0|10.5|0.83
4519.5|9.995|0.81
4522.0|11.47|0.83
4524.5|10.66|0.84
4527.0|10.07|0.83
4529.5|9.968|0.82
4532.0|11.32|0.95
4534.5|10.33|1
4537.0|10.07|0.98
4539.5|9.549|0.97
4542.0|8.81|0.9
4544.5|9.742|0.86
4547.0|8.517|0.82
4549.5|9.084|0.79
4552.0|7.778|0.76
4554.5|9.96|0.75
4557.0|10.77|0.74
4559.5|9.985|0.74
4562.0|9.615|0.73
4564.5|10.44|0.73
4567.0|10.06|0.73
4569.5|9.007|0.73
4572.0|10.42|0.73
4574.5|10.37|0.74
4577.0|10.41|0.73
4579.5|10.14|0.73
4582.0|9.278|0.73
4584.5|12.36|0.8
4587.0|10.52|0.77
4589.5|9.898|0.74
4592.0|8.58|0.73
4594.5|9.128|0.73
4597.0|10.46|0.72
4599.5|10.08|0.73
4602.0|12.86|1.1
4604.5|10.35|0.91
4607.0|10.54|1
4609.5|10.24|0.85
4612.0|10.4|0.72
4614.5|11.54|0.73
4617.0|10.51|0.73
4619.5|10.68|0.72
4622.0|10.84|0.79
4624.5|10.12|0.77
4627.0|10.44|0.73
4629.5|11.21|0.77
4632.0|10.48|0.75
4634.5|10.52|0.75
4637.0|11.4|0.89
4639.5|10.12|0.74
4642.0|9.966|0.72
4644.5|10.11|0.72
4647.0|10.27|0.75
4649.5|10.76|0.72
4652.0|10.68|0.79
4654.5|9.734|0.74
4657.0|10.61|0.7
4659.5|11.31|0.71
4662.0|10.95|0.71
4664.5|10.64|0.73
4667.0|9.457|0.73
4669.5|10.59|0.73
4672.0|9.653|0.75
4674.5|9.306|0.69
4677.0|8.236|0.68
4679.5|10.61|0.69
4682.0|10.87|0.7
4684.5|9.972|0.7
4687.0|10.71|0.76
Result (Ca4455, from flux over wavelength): 0.9 angstrom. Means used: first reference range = 10.7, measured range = 10.3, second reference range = 10.8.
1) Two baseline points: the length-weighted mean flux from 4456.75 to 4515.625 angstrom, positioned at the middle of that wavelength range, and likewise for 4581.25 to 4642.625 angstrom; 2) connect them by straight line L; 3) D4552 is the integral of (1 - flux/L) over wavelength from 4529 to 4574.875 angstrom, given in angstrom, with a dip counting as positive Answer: 3.8 angstrom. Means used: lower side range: 10.8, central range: 9.76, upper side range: 10.5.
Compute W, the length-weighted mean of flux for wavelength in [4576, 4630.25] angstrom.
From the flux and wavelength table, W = 10.5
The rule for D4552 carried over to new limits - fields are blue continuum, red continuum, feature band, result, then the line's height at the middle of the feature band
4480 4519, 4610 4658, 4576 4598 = 1.2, 10.6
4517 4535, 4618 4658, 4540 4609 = 3.7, 10.5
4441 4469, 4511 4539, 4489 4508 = -0.8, 10.5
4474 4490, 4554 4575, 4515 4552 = 1.9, 10.5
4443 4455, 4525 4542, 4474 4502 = -2.0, 10.3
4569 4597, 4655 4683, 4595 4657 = -2.8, 10.1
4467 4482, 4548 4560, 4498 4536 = -2.5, 10.1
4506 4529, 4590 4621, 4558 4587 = 0.9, 10.5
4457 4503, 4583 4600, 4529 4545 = 0.7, 10.4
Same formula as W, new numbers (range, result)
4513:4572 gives 9.93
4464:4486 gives 10.9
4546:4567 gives 9.56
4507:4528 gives 10.7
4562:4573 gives 9.93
